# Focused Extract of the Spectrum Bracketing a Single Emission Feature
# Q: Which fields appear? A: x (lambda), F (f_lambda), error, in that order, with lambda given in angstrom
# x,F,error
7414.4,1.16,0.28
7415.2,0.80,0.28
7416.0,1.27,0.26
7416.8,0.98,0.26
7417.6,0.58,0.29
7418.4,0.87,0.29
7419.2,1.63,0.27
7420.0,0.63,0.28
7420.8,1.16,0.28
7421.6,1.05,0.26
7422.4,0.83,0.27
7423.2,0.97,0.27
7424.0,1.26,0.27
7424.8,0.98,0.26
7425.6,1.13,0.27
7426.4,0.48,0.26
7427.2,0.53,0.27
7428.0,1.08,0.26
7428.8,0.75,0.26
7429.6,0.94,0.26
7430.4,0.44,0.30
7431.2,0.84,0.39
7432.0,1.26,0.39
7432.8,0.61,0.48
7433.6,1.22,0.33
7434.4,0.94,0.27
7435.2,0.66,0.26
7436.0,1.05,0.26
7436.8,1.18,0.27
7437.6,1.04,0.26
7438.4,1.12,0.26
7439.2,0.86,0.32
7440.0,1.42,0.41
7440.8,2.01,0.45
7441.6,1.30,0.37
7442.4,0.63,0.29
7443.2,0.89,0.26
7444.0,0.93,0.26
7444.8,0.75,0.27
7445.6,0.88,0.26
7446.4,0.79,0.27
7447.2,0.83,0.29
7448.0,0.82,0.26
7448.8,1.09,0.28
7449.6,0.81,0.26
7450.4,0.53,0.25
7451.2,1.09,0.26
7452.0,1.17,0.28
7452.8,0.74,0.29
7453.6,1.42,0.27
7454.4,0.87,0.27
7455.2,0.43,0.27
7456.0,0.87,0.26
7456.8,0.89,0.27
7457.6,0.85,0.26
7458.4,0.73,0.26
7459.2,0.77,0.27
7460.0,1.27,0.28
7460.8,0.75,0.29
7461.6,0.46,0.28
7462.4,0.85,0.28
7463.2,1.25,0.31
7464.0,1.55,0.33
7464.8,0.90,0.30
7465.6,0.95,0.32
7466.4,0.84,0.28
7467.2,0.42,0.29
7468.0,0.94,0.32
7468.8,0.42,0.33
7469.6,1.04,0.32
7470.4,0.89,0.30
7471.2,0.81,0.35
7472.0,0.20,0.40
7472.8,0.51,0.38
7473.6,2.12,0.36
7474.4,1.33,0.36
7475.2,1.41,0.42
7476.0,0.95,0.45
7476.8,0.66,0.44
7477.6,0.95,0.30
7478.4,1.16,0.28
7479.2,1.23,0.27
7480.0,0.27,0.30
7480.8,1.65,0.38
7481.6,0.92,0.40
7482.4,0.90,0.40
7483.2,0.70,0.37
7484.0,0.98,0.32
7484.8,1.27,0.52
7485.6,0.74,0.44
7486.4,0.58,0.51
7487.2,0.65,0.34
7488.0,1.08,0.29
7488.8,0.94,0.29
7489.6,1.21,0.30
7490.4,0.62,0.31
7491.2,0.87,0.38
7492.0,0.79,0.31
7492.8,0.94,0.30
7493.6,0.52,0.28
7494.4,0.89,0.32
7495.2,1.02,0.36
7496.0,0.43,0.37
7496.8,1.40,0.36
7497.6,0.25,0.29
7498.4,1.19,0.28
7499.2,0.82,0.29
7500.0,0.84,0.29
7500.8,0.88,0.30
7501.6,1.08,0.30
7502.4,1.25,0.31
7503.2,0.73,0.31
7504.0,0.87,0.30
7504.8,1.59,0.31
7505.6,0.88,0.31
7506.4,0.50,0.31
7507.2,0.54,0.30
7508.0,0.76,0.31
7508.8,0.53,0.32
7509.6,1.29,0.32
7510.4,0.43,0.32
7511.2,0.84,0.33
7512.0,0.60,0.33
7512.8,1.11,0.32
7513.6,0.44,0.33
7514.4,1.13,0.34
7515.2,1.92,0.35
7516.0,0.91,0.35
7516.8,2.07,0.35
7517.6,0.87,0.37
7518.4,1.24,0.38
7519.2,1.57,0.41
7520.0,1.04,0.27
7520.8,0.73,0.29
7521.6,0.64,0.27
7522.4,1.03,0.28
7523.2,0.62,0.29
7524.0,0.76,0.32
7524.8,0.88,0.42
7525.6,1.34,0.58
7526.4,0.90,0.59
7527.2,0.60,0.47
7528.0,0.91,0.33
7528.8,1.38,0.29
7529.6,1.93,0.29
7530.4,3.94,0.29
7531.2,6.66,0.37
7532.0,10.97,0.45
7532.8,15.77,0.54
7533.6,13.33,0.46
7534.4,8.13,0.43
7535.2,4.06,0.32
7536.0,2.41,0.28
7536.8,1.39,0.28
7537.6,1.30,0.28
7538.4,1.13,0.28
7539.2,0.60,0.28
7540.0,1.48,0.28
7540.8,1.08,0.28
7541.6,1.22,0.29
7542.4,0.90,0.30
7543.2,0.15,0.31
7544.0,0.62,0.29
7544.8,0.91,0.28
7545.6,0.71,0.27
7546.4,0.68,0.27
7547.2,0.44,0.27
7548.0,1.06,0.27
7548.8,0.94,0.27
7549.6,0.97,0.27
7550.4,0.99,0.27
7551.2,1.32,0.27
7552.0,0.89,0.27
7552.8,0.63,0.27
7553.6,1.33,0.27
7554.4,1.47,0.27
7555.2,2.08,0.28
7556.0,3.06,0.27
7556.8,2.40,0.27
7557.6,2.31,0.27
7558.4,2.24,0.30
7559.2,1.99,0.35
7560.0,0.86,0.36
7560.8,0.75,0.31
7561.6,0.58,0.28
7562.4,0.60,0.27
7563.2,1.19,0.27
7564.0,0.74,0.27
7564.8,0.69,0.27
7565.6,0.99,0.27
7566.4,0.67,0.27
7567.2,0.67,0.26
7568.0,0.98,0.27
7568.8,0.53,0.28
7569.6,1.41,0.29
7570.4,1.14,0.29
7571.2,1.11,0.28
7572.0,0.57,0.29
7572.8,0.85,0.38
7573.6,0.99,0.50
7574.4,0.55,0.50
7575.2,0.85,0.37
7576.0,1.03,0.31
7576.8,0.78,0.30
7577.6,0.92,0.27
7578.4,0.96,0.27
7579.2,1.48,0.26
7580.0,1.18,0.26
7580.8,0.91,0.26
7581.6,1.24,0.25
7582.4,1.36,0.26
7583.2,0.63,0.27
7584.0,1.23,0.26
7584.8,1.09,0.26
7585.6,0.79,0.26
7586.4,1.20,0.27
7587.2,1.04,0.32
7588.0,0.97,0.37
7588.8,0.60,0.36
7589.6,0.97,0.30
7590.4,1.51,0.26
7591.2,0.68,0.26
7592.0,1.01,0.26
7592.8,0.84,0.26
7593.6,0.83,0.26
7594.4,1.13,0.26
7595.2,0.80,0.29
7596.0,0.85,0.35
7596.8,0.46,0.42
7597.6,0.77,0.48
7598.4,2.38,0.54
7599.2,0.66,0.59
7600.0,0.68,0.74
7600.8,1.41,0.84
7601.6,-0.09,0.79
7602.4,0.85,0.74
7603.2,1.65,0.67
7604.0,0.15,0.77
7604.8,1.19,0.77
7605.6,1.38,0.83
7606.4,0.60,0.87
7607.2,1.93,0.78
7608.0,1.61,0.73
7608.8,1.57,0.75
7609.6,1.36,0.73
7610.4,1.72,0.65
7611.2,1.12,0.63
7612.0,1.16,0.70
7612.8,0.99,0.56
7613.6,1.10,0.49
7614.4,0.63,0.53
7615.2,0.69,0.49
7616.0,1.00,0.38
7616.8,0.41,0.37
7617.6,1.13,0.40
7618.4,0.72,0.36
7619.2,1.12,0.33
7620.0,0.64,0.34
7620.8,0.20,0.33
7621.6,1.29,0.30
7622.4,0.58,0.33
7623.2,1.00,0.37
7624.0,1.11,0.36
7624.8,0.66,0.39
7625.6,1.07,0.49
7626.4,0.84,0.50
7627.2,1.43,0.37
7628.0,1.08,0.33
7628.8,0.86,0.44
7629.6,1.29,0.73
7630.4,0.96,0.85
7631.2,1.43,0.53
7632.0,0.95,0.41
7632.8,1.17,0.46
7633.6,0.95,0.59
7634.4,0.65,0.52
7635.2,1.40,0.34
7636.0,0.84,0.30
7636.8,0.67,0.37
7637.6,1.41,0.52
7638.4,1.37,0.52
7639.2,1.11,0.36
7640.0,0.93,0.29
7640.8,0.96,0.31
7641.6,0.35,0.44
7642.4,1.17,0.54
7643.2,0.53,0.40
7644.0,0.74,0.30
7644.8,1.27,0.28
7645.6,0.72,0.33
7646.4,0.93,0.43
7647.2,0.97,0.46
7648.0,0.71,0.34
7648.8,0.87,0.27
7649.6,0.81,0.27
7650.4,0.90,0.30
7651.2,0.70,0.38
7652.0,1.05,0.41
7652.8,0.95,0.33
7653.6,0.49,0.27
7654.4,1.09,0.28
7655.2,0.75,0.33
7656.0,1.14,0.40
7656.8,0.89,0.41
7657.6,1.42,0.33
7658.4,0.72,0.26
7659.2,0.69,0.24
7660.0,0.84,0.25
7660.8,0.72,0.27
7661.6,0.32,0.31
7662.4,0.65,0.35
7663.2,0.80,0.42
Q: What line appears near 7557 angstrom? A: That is [N II]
